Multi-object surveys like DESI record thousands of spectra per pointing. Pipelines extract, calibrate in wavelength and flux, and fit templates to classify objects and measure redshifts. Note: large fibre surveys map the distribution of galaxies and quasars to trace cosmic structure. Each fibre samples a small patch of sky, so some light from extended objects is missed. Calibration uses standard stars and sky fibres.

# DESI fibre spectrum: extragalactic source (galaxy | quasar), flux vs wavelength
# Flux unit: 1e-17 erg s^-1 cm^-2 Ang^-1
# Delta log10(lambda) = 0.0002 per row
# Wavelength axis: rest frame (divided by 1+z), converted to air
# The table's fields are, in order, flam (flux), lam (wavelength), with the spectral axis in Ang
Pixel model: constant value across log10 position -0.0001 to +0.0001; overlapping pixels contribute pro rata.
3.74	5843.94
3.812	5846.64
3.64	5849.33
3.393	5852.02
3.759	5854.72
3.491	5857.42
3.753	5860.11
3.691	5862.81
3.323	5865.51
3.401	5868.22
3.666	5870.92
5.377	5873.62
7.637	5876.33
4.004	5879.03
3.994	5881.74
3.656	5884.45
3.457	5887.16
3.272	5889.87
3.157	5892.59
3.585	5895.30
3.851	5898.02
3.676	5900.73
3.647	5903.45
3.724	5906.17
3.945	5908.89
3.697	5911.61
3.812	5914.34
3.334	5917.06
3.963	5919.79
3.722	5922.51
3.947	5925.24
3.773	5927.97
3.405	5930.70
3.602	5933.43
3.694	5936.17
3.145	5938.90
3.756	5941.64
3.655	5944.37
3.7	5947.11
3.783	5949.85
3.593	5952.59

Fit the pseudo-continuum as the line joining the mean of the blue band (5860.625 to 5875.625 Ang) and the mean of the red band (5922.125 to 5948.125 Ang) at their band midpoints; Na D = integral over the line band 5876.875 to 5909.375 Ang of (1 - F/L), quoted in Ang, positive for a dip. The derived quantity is 1.2 Ang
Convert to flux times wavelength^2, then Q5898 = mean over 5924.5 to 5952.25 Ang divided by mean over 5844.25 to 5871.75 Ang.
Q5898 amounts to 1.04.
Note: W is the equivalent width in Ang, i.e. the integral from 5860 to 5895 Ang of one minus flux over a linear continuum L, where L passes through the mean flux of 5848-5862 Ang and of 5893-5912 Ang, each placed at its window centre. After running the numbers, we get -3.55 Ang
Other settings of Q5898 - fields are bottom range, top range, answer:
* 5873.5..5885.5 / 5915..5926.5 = 0.77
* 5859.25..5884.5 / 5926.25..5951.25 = 0.86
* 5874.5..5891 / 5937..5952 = 0.84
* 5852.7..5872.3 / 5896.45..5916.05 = 1.06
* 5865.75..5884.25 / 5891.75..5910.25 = 0.82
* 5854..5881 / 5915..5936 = 0.89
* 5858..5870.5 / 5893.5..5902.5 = 1.05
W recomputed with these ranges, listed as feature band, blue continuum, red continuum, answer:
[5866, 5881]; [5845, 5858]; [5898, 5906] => -4.2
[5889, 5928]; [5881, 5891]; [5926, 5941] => -1.2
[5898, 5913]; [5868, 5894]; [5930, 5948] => 0.7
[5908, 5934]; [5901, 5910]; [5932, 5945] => -0.4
